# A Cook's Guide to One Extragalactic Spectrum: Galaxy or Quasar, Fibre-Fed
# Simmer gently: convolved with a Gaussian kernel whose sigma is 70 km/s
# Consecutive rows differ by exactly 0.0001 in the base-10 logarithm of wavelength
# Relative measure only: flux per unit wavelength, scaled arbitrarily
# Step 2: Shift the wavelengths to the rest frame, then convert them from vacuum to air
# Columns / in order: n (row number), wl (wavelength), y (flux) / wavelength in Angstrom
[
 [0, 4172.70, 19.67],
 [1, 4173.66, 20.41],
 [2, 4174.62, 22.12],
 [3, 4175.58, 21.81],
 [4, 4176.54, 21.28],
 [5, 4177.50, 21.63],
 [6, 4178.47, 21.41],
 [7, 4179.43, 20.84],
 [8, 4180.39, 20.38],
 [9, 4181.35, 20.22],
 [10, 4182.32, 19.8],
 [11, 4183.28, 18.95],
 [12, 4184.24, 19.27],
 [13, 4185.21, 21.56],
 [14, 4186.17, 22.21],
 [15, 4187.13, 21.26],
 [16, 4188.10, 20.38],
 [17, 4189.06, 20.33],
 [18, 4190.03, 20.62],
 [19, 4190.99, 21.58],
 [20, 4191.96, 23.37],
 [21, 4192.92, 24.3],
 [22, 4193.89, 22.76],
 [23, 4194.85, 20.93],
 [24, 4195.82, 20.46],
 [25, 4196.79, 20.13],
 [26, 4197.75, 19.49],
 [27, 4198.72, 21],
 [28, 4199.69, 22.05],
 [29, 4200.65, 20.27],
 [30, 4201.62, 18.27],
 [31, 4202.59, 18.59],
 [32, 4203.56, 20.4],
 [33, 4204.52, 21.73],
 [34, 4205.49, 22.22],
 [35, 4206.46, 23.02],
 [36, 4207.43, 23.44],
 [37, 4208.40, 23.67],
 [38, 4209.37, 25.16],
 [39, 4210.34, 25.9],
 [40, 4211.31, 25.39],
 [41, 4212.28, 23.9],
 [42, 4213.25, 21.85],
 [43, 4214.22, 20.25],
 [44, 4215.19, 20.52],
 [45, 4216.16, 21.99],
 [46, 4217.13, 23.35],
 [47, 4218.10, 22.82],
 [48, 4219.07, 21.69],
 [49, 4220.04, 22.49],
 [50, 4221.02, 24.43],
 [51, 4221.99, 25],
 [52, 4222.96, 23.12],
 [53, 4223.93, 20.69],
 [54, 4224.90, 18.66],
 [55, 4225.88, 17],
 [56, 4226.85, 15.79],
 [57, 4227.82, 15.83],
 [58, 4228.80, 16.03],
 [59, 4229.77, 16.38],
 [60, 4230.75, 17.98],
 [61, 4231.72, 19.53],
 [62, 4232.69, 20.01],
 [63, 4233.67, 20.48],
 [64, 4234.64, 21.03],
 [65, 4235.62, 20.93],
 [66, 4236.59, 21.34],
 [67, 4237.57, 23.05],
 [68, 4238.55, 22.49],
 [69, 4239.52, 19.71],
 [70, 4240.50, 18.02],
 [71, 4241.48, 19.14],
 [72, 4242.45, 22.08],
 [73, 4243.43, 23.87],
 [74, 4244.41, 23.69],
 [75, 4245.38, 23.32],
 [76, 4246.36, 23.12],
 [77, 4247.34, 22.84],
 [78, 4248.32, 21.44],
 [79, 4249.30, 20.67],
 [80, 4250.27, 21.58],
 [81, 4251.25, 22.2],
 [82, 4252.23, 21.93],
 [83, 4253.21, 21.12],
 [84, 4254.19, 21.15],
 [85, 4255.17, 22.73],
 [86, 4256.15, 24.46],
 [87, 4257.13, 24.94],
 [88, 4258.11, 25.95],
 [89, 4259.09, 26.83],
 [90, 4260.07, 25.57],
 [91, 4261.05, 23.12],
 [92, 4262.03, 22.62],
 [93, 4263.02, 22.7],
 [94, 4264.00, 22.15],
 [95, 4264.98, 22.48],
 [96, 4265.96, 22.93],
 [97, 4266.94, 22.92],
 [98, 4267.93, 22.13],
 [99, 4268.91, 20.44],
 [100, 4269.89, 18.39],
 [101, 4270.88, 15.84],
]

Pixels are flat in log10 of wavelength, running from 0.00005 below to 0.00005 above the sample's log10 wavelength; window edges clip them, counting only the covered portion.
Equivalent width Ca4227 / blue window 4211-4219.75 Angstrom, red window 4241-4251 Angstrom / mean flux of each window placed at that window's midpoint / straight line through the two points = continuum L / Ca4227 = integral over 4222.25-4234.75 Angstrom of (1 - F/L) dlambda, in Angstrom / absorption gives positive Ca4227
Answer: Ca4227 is 2.0 Angstrom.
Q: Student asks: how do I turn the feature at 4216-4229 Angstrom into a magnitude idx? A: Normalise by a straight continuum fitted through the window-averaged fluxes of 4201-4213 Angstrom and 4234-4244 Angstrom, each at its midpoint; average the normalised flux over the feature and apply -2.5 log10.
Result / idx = 0.062 mag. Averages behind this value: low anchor 22.6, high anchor 21.2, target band 20.7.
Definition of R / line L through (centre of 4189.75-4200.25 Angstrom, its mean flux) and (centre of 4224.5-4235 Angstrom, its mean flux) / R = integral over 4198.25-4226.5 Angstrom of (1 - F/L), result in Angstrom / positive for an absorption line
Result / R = -3.2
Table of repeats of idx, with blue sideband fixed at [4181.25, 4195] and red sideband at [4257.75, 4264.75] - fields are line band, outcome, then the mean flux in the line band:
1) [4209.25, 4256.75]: 0.08 mag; 21.4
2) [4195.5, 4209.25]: 0.03 mag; 21.2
